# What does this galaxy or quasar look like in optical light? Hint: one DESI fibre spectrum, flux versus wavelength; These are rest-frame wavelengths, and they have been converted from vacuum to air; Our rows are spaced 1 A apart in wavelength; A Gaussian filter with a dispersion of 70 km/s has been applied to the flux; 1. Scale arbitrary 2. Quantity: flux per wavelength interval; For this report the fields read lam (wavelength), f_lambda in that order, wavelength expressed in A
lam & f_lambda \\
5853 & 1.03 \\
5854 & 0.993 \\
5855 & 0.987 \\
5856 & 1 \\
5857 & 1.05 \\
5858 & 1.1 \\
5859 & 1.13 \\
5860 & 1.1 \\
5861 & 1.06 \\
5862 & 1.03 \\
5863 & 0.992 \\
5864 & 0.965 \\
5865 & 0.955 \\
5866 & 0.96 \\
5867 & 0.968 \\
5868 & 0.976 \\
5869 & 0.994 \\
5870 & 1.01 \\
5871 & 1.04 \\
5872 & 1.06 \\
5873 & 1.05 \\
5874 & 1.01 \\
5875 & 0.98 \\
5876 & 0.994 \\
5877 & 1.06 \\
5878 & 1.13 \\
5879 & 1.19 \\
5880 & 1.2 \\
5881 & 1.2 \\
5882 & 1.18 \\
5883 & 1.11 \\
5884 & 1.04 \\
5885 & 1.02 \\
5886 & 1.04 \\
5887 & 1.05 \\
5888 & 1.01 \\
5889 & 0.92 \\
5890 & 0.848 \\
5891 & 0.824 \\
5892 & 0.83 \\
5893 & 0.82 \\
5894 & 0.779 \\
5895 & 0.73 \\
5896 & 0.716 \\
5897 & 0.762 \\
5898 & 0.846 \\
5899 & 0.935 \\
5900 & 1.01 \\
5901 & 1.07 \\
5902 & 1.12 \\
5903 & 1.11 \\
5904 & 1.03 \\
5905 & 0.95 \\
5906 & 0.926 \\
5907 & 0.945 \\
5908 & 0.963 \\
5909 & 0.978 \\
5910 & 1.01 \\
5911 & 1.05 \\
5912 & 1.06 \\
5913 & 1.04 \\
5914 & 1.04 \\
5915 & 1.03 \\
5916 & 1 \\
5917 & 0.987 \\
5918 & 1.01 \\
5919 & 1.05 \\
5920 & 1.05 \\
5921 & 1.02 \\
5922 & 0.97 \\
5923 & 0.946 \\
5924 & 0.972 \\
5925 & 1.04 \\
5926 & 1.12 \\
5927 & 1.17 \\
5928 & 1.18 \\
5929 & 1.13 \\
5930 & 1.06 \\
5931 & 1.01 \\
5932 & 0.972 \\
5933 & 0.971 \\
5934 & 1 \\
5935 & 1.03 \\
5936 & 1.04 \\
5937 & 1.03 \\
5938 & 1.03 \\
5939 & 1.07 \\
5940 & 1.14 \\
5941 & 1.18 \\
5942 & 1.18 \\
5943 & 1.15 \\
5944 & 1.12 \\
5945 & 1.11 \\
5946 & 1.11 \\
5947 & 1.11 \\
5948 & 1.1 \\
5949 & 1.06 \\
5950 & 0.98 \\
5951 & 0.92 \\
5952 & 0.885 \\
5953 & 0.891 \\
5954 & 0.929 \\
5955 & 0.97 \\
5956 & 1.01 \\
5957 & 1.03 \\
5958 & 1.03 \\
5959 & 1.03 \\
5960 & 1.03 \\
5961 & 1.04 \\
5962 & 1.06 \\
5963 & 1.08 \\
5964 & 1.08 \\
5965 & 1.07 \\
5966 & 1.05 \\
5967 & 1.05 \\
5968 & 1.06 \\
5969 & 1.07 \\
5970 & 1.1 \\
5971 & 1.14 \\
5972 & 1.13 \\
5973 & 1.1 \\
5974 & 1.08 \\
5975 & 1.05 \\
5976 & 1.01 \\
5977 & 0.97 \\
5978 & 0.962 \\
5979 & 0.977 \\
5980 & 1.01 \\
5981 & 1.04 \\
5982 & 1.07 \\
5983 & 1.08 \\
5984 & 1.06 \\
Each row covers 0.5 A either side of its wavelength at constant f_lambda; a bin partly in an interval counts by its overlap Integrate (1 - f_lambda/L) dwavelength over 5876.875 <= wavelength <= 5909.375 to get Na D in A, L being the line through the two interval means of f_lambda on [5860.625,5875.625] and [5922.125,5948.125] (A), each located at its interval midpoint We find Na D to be 1.6 A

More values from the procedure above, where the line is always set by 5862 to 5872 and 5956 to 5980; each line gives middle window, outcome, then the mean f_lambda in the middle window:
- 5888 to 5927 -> 2.0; 0.964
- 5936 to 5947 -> -0.8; 1.11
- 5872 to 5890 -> -1.2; 1.06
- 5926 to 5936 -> -0.3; 1.06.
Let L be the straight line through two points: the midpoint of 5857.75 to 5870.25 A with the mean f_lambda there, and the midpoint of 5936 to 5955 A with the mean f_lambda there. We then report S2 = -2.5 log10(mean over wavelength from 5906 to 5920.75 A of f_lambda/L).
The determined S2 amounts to 0.03 mag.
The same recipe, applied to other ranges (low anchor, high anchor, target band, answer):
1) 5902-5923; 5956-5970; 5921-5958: -0.01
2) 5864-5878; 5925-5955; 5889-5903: 0.17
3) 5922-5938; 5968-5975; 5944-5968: 0.05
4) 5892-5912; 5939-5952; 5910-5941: -0.03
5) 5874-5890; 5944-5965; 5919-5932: -0.01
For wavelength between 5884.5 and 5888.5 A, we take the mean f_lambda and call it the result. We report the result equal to 1.03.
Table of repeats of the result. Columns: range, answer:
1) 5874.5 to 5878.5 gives 1.04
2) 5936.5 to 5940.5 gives 1.07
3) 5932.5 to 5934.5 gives 0.986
